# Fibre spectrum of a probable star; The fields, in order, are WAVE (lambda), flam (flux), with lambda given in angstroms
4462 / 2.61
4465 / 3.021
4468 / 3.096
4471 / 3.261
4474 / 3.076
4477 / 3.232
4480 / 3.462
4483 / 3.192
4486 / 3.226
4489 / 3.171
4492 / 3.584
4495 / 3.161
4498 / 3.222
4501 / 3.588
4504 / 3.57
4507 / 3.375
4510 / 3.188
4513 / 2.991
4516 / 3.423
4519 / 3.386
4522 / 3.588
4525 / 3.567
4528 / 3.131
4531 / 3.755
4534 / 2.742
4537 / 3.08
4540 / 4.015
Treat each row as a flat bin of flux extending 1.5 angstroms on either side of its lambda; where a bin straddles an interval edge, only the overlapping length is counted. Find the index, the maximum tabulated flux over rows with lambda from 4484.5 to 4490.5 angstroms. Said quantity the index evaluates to 3.226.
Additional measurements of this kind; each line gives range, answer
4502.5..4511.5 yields 3.57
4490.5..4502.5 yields 3.588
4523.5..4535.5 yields 3.755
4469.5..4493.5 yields 3.584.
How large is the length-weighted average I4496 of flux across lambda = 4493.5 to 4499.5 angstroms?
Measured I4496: 3.19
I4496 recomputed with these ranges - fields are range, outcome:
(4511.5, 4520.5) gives 3.27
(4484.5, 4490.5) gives 3.2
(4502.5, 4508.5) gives 3.47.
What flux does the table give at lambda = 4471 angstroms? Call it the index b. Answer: 3.261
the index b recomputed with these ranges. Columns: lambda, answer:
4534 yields 2.742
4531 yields 3.755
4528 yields 3.131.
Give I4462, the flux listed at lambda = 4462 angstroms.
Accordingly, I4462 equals 2.61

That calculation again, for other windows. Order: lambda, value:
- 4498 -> 3.222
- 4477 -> 3.232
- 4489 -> 3.171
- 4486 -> 3.226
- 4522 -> 3.588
